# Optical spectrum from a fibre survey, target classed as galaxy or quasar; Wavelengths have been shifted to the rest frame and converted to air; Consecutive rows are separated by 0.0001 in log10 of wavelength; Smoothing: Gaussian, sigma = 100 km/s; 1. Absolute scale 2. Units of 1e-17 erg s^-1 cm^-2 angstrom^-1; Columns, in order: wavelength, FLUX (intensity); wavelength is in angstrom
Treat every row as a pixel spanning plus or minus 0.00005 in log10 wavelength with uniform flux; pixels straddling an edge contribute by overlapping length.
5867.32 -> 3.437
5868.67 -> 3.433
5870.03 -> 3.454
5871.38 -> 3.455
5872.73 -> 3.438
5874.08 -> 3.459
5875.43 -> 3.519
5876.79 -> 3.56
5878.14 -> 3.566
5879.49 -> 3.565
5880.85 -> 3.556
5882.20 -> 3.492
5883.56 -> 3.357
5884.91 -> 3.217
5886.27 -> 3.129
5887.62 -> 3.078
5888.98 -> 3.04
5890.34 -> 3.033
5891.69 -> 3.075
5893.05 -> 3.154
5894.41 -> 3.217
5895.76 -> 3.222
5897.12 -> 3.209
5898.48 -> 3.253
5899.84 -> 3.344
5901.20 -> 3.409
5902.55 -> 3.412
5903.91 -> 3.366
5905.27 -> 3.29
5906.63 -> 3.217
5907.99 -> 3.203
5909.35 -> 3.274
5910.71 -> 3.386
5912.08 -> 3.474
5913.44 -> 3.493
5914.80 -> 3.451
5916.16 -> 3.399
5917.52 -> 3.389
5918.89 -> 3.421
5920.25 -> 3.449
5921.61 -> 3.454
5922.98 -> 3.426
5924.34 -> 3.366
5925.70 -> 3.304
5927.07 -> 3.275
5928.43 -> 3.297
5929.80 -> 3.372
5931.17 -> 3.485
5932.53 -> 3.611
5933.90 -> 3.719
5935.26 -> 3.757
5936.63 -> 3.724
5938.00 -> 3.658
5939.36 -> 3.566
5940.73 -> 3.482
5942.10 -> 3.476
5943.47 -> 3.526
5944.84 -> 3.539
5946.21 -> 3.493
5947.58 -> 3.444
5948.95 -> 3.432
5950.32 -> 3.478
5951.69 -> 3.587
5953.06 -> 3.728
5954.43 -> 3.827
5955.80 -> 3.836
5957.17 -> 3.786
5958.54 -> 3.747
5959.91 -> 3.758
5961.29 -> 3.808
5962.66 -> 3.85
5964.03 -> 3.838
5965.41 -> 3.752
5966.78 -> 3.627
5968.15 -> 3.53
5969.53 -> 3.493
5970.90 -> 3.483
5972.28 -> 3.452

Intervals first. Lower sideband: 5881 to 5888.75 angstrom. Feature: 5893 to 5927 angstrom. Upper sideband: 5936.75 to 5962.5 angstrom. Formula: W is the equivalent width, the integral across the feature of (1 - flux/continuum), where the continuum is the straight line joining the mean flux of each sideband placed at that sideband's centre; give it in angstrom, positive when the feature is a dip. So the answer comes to 0.6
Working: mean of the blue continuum 3.26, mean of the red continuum 3.63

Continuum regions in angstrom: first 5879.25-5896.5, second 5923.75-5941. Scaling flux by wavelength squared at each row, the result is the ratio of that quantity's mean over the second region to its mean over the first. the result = 1.10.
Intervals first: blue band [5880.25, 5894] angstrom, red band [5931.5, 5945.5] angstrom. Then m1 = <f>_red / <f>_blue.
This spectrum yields 1.1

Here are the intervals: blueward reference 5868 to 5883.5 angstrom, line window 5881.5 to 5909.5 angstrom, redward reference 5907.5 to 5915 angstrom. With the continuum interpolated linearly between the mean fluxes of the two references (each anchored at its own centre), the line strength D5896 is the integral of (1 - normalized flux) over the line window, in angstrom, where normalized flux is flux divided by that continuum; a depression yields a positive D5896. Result 1.6 angstrom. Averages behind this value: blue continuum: 3.49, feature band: 3.24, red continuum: 3.38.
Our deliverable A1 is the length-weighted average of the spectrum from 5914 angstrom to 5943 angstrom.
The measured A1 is 3.48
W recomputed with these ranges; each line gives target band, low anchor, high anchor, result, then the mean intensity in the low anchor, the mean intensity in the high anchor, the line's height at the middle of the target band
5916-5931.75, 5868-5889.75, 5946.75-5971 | 0.7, 3.39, 3.67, 3.55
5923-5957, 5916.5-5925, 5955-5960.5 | 0.6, 3.42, 3.79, 3.61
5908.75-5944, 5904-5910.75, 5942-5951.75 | -1.0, 3.27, 3.49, 3.38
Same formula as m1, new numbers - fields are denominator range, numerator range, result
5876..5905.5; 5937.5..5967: 1.11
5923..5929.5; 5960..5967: 1.14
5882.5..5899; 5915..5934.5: 1.08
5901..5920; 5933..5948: 1.06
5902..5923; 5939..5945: 1.04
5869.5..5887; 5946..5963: 1.07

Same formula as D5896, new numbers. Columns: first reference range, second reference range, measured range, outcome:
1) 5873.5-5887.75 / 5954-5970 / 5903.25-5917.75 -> 0.7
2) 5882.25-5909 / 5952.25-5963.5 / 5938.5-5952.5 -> 0.7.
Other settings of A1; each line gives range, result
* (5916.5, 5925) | 3.42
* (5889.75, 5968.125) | 3.48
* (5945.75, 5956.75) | 3.61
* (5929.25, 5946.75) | 3.57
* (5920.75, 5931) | 3.36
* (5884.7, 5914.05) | 3.25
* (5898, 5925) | 3.37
